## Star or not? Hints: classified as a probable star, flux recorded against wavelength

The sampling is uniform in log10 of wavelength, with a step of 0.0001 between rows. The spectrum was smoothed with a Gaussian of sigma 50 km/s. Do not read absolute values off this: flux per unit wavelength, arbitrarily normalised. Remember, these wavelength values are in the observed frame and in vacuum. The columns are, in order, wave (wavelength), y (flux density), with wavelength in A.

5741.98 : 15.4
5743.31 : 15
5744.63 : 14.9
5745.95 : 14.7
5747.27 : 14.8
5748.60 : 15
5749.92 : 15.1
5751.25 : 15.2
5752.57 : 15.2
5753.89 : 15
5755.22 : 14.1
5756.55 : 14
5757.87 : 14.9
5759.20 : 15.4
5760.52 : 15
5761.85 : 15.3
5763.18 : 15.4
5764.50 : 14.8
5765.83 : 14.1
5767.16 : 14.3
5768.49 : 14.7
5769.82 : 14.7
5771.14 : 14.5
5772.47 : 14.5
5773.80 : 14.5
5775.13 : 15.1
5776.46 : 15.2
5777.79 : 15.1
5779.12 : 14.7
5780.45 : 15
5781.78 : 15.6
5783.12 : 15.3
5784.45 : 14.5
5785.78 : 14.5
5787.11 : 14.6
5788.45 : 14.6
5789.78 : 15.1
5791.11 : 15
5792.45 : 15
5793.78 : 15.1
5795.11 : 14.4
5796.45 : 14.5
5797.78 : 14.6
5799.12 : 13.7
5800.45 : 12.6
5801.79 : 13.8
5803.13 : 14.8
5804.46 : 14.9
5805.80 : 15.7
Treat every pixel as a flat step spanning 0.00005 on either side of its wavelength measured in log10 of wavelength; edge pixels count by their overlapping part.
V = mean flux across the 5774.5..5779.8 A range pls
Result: 15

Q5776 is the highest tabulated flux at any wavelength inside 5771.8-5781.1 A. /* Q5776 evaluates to 15.2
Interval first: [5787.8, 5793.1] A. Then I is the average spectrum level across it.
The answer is 14.9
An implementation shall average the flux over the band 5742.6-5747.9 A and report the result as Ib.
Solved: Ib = 14.9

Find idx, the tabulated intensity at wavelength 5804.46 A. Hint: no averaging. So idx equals 14.9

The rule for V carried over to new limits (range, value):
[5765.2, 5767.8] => 14.2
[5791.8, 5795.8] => 14.8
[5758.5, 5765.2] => 15.2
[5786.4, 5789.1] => 14.6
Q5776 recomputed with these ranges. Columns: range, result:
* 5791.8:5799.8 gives 15.1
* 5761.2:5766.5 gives 15.4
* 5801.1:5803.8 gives 14.8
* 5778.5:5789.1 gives 15.6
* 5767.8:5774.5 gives 14.7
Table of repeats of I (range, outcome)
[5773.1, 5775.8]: 14.8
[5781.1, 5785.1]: 15.1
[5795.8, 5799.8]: 14.3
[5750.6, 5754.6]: 15.1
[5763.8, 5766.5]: 14.5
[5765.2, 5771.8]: 14.5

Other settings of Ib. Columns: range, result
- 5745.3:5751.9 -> 14.9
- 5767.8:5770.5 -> 14.7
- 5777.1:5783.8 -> 15.1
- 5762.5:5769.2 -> 14.7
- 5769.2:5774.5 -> 14.6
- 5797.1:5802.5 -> 13.7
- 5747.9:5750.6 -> 15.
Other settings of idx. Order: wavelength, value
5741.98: 15.4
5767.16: 14.3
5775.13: 15.1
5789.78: 15.1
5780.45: 15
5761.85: 15.3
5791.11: 15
